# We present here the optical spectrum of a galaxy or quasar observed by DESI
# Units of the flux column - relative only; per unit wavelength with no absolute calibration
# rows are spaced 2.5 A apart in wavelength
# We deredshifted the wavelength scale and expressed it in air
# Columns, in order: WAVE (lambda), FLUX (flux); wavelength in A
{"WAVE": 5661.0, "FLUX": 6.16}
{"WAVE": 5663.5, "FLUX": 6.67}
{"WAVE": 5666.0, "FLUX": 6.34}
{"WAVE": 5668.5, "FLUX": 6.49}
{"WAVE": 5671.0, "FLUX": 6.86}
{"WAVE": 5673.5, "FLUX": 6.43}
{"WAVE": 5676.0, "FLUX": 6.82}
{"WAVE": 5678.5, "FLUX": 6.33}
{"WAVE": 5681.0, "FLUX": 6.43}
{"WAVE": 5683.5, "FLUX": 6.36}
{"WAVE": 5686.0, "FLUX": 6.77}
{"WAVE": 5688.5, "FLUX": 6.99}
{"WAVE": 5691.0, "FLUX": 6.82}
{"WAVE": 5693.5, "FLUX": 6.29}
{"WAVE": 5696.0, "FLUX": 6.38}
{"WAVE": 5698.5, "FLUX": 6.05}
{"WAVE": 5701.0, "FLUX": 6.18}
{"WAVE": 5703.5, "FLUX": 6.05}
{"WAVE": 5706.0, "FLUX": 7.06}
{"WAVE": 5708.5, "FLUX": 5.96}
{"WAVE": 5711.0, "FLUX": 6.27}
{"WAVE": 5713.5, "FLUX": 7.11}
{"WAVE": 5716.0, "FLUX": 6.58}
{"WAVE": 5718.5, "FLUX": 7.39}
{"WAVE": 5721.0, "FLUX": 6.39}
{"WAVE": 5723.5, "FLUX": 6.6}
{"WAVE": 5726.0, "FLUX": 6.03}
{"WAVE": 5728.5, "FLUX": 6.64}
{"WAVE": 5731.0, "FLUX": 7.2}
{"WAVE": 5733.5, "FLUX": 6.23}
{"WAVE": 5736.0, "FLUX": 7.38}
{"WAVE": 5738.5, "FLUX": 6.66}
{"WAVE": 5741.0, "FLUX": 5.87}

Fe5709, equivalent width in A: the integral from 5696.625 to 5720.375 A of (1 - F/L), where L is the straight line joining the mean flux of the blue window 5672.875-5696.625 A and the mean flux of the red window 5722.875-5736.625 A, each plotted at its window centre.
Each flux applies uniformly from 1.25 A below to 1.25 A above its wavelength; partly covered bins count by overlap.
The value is 0.4 A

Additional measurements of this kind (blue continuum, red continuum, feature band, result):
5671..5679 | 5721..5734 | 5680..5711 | 0.65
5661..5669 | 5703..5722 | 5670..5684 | -0.11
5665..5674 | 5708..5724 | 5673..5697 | 0.03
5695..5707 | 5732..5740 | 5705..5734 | -0.36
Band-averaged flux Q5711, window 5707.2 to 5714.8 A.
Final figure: 6.45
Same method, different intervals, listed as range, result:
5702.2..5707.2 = 6.55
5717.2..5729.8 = 6.61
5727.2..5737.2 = 6.86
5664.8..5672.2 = 6.56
